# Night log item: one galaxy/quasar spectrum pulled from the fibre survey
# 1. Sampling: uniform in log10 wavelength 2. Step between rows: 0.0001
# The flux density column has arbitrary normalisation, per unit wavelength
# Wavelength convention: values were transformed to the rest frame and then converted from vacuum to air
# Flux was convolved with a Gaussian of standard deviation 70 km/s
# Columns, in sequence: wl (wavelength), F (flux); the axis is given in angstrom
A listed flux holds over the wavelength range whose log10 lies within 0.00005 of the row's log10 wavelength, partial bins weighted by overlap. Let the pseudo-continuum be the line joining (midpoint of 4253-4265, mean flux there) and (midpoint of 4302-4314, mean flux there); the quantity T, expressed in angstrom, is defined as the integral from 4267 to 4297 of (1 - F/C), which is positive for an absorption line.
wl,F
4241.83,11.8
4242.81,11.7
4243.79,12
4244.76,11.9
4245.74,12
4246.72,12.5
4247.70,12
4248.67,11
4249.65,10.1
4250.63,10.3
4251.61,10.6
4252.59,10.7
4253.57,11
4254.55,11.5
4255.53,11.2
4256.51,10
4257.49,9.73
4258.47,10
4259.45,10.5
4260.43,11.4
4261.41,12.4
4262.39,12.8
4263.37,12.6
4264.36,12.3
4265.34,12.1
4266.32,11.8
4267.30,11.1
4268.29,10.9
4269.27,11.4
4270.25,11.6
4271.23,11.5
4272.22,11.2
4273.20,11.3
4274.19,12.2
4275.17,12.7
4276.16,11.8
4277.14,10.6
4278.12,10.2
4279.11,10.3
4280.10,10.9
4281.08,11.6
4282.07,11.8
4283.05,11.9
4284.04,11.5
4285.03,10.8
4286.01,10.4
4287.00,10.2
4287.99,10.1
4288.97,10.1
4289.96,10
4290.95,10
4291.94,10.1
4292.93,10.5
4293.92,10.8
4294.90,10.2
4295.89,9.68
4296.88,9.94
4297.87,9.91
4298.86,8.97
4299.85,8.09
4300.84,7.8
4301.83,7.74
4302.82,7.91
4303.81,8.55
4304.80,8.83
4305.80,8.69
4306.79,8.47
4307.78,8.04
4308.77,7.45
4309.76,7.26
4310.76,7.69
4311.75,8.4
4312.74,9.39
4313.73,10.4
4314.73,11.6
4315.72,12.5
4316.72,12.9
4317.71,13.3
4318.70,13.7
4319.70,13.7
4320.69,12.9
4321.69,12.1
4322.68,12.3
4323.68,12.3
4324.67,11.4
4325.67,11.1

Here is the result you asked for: -2.9 angstrom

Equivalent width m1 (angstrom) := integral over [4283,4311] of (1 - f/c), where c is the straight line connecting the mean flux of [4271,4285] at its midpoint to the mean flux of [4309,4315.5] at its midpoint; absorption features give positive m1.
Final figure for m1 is 2.4 angstrom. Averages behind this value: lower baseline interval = 11.4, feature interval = 9.34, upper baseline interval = 9.2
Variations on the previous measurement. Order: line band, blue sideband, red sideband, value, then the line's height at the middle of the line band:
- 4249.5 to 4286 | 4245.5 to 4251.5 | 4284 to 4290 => -1.5 angstrom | 10.8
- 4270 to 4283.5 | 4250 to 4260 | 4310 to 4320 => -0.8 angstrom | 10.8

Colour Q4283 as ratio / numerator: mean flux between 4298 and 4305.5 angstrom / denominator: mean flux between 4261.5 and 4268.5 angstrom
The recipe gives 0.70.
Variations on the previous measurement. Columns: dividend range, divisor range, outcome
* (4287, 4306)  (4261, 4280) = 0.81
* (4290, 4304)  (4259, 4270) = 0.79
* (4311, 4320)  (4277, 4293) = 1.09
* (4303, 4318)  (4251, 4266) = 0.84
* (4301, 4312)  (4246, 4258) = 0.74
